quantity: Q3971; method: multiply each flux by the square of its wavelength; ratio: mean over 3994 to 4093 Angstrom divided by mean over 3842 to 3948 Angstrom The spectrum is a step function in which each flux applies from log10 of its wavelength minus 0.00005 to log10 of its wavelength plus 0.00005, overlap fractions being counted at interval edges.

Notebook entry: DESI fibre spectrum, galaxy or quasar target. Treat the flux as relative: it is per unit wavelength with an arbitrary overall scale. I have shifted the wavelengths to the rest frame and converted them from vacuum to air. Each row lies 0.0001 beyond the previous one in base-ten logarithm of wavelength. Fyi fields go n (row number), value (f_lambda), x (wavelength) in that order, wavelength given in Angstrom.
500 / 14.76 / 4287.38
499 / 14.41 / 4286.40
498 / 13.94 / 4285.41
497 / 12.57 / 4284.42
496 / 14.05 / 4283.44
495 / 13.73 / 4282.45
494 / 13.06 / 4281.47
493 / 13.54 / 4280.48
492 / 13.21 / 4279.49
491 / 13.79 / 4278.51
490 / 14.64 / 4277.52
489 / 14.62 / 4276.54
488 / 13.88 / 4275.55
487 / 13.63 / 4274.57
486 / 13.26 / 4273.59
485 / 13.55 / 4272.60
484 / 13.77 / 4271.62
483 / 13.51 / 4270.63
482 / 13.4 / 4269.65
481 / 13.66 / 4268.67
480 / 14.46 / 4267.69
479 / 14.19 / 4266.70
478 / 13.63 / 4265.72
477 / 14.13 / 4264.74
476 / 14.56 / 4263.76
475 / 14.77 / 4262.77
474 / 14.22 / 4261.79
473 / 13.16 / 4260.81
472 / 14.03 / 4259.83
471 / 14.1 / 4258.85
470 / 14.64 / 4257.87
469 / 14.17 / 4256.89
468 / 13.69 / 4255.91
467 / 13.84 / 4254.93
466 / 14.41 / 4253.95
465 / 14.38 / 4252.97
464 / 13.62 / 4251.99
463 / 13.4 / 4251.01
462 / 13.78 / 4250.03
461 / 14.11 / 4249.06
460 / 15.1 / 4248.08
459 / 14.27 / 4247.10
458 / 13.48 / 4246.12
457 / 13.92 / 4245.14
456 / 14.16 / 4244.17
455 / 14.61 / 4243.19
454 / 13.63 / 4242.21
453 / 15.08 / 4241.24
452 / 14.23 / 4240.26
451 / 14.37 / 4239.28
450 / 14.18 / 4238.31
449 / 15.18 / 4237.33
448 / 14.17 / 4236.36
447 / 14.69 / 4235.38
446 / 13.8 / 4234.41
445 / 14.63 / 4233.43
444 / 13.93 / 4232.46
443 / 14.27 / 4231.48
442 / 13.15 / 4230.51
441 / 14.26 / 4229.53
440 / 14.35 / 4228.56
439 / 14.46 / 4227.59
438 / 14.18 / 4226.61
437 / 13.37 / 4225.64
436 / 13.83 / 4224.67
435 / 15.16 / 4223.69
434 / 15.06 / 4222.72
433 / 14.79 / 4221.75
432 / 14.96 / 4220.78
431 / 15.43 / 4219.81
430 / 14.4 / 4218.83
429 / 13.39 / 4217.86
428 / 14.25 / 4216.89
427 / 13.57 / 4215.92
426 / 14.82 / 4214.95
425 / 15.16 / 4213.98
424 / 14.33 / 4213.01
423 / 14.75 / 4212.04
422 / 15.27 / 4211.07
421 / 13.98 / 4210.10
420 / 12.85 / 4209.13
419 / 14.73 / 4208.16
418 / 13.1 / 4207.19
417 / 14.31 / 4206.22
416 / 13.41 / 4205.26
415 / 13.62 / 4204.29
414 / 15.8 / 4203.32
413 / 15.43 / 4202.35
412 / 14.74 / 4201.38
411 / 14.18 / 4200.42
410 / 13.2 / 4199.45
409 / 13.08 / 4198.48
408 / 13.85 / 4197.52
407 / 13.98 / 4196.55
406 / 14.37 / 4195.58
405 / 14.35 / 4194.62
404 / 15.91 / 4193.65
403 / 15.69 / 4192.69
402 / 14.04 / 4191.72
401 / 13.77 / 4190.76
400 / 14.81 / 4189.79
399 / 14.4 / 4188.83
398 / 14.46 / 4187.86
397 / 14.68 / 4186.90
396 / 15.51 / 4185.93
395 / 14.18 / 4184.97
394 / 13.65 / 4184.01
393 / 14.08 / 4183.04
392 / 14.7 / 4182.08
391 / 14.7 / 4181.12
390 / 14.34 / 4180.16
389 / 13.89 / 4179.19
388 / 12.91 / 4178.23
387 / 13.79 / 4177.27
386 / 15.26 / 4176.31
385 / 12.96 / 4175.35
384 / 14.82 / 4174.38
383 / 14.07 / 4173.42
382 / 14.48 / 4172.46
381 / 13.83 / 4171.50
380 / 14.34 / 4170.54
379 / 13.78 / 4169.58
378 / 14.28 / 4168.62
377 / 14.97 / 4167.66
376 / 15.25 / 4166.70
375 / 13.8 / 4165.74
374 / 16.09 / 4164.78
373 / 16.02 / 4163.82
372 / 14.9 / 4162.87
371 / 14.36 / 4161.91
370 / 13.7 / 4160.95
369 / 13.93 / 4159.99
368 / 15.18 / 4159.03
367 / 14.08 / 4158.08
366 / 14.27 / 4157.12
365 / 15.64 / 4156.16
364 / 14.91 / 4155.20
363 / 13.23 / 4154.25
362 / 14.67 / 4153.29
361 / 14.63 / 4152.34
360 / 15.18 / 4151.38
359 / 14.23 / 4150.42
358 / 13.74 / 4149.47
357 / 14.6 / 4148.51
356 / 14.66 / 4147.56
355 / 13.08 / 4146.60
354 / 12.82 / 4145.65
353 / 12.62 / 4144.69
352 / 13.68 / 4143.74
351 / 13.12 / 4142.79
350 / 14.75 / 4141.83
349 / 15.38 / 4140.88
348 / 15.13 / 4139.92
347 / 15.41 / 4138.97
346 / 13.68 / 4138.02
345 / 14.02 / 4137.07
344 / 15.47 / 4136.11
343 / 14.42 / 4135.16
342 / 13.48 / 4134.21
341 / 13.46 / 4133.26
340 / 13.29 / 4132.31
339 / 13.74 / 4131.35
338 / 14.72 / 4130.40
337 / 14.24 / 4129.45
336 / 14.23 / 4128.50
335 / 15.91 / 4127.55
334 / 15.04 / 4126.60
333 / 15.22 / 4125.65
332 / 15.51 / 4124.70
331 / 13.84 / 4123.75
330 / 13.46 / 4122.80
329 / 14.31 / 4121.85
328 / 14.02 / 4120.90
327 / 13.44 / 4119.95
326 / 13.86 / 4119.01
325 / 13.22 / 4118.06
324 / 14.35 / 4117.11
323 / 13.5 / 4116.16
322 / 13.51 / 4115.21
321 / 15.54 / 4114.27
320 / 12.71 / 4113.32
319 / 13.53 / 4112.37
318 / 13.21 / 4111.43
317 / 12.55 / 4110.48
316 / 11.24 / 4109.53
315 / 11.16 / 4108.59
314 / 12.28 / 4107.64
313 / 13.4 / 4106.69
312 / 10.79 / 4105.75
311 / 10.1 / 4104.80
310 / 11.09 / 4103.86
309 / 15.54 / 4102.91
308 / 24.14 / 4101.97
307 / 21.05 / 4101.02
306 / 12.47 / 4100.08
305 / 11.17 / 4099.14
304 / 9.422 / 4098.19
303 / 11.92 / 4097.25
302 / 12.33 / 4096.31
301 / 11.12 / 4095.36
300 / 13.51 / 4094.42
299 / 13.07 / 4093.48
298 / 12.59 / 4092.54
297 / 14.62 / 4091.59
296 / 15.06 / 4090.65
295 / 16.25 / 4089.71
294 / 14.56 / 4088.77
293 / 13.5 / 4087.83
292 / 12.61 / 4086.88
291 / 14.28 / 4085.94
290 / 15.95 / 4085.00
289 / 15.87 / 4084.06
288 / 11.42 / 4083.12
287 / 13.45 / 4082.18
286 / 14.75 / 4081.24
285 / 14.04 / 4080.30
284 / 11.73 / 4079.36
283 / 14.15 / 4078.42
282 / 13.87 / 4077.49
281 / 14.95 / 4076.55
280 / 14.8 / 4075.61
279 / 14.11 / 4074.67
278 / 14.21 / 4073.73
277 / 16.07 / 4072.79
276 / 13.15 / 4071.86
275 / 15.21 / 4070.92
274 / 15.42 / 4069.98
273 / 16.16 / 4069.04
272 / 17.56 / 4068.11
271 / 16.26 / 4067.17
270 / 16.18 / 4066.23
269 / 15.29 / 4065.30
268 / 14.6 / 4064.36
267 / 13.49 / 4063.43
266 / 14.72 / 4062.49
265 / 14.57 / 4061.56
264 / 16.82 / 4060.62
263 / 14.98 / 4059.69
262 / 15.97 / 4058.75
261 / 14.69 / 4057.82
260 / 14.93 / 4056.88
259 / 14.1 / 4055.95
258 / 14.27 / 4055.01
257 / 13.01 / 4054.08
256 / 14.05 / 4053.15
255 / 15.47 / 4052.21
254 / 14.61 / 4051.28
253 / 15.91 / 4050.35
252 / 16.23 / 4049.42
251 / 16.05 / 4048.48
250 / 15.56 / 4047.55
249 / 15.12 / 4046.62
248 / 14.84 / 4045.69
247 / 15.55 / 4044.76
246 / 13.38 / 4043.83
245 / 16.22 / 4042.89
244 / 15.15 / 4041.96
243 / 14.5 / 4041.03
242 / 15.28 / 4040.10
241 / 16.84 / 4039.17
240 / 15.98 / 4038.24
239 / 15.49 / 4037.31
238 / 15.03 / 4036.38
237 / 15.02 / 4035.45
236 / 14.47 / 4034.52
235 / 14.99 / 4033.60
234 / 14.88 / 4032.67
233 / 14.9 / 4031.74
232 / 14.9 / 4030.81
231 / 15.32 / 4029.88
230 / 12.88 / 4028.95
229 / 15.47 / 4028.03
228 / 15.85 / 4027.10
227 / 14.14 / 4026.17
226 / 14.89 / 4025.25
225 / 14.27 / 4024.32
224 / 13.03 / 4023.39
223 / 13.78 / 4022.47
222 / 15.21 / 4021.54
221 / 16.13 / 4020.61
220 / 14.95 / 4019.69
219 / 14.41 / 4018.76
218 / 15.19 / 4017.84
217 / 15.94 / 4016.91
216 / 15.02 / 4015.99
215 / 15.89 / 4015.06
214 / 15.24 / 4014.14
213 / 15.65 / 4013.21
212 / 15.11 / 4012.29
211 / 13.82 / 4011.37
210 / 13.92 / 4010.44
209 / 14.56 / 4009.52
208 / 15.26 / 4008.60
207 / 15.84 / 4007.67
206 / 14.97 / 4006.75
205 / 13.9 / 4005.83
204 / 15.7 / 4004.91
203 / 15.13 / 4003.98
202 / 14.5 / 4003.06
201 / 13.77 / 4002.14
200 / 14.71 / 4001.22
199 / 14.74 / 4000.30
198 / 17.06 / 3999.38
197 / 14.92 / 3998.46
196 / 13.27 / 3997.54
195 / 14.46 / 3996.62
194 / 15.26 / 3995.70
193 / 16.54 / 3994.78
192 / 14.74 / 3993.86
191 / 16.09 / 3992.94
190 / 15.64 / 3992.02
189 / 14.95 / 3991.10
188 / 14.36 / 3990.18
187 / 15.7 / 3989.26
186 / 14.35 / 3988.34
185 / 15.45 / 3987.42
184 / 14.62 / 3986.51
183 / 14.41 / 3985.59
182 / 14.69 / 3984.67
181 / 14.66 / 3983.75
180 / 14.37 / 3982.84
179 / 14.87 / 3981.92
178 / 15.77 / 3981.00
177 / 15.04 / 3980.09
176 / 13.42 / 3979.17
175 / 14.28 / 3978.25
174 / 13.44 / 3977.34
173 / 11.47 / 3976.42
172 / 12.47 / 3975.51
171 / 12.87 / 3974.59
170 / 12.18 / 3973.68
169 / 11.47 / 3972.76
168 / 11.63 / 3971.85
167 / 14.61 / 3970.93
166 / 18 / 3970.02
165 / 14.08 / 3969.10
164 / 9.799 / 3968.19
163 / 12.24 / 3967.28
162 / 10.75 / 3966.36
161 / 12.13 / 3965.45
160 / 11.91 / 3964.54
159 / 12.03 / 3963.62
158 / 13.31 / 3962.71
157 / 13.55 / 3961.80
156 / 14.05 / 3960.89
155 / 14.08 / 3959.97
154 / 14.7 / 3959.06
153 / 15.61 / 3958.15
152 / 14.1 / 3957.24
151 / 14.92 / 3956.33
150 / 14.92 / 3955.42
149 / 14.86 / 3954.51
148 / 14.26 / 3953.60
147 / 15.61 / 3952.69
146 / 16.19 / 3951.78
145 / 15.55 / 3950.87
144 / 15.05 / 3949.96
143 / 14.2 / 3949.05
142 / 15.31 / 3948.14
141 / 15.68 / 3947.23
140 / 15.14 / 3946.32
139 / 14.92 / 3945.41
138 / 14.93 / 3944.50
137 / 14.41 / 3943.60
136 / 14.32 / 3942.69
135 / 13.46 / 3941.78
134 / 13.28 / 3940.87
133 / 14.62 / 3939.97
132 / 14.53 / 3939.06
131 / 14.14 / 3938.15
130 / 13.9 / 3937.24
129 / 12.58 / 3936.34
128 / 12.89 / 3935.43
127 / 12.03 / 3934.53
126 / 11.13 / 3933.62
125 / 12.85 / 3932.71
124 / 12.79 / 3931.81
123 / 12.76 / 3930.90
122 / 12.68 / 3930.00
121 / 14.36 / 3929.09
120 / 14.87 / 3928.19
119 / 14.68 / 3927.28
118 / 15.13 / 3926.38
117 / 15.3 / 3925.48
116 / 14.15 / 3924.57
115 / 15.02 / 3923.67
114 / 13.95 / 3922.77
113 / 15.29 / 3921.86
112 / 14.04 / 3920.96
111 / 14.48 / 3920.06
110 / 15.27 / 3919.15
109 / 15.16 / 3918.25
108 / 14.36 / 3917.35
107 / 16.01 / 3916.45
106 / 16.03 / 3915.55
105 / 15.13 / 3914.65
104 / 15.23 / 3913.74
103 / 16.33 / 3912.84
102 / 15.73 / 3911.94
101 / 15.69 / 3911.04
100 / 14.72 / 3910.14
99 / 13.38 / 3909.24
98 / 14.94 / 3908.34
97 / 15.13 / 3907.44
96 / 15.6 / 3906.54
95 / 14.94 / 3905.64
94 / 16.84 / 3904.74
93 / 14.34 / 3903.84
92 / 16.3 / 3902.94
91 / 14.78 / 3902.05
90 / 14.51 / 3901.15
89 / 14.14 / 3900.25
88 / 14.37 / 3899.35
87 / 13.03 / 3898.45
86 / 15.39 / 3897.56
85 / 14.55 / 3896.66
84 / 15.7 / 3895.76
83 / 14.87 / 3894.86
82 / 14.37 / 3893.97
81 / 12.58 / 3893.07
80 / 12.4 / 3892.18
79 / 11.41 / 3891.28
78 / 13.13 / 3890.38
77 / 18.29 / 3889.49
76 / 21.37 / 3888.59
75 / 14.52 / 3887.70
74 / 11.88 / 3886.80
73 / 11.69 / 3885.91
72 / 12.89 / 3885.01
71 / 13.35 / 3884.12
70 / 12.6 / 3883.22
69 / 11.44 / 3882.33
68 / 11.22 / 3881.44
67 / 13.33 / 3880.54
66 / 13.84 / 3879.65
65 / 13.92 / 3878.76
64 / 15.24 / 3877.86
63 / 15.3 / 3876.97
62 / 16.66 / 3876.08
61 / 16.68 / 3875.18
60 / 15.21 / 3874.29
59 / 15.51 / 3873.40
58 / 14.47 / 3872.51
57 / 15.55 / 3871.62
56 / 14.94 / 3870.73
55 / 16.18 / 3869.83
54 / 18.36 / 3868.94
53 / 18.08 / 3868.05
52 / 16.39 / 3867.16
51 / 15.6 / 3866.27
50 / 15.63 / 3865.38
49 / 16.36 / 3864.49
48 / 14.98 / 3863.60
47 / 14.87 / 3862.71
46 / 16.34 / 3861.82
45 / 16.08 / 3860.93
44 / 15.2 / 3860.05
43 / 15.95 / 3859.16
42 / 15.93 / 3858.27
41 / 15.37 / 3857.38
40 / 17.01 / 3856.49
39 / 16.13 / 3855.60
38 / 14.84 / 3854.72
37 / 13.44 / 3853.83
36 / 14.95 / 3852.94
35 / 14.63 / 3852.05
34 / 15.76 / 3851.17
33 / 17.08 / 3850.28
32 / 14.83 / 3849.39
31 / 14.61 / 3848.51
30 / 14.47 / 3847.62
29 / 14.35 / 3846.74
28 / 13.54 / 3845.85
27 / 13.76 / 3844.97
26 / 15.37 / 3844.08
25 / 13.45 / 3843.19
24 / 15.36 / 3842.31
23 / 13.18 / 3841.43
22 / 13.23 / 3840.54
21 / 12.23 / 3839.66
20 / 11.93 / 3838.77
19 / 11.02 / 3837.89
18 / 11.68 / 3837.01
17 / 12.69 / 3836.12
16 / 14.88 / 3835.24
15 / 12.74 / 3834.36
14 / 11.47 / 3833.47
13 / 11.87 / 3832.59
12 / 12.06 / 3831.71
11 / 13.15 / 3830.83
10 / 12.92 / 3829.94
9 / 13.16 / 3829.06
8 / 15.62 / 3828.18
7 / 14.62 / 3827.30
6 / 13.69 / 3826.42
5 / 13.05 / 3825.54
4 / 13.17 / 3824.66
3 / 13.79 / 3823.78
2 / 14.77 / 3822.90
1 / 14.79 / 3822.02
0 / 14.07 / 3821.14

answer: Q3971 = 1.09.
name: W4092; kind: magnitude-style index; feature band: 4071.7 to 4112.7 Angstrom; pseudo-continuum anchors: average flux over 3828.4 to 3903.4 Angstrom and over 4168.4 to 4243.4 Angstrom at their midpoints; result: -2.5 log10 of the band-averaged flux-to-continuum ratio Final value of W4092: 0.05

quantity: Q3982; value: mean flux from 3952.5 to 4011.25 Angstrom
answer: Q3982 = 14.2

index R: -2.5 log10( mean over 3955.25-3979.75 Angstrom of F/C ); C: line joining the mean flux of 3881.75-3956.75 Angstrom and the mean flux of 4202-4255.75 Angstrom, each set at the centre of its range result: 0.092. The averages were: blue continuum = 14.4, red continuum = 14.3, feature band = 13.2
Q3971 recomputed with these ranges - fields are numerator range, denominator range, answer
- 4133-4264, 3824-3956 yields 1.15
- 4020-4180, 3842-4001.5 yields 1.08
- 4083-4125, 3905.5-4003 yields 1.03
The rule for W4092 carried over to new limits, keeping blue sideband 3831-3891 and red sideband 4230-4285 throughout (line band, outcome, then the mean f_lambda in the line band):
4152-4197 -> -0.026 mag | 14.5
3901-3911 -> -0.043 mag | 15.1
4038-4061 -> -0.064 mag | 15.2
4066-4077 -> -0.077 mag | 15.3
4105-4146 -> 0.032 mag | 13.8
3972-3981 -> 0.106 mag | 13.1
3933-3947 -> 0.053 mag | 13.8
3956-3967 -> 0.081 mag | 13.4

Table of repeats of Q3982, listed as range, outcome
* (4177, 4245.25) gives 14.3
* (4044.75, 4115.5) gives 14.3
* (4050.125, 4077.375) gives 15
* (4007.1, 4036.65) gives 14.9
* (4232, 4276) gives 14.1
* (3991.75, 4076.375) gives 15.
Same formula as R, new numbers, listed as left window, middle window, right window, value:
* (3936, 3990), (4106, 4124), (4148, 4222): 0.08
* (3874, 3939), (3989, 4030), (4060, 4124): -0.06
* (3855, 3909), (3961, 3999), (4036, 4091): 0.08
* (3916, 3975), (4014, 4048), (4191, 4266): -0.07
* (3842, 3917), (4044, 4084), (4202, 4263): -0.02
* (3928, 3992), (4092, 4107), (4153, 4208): 0.07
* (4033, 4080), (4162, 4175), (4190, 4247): -0.01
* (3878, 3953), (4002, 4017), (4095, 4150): -0.06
